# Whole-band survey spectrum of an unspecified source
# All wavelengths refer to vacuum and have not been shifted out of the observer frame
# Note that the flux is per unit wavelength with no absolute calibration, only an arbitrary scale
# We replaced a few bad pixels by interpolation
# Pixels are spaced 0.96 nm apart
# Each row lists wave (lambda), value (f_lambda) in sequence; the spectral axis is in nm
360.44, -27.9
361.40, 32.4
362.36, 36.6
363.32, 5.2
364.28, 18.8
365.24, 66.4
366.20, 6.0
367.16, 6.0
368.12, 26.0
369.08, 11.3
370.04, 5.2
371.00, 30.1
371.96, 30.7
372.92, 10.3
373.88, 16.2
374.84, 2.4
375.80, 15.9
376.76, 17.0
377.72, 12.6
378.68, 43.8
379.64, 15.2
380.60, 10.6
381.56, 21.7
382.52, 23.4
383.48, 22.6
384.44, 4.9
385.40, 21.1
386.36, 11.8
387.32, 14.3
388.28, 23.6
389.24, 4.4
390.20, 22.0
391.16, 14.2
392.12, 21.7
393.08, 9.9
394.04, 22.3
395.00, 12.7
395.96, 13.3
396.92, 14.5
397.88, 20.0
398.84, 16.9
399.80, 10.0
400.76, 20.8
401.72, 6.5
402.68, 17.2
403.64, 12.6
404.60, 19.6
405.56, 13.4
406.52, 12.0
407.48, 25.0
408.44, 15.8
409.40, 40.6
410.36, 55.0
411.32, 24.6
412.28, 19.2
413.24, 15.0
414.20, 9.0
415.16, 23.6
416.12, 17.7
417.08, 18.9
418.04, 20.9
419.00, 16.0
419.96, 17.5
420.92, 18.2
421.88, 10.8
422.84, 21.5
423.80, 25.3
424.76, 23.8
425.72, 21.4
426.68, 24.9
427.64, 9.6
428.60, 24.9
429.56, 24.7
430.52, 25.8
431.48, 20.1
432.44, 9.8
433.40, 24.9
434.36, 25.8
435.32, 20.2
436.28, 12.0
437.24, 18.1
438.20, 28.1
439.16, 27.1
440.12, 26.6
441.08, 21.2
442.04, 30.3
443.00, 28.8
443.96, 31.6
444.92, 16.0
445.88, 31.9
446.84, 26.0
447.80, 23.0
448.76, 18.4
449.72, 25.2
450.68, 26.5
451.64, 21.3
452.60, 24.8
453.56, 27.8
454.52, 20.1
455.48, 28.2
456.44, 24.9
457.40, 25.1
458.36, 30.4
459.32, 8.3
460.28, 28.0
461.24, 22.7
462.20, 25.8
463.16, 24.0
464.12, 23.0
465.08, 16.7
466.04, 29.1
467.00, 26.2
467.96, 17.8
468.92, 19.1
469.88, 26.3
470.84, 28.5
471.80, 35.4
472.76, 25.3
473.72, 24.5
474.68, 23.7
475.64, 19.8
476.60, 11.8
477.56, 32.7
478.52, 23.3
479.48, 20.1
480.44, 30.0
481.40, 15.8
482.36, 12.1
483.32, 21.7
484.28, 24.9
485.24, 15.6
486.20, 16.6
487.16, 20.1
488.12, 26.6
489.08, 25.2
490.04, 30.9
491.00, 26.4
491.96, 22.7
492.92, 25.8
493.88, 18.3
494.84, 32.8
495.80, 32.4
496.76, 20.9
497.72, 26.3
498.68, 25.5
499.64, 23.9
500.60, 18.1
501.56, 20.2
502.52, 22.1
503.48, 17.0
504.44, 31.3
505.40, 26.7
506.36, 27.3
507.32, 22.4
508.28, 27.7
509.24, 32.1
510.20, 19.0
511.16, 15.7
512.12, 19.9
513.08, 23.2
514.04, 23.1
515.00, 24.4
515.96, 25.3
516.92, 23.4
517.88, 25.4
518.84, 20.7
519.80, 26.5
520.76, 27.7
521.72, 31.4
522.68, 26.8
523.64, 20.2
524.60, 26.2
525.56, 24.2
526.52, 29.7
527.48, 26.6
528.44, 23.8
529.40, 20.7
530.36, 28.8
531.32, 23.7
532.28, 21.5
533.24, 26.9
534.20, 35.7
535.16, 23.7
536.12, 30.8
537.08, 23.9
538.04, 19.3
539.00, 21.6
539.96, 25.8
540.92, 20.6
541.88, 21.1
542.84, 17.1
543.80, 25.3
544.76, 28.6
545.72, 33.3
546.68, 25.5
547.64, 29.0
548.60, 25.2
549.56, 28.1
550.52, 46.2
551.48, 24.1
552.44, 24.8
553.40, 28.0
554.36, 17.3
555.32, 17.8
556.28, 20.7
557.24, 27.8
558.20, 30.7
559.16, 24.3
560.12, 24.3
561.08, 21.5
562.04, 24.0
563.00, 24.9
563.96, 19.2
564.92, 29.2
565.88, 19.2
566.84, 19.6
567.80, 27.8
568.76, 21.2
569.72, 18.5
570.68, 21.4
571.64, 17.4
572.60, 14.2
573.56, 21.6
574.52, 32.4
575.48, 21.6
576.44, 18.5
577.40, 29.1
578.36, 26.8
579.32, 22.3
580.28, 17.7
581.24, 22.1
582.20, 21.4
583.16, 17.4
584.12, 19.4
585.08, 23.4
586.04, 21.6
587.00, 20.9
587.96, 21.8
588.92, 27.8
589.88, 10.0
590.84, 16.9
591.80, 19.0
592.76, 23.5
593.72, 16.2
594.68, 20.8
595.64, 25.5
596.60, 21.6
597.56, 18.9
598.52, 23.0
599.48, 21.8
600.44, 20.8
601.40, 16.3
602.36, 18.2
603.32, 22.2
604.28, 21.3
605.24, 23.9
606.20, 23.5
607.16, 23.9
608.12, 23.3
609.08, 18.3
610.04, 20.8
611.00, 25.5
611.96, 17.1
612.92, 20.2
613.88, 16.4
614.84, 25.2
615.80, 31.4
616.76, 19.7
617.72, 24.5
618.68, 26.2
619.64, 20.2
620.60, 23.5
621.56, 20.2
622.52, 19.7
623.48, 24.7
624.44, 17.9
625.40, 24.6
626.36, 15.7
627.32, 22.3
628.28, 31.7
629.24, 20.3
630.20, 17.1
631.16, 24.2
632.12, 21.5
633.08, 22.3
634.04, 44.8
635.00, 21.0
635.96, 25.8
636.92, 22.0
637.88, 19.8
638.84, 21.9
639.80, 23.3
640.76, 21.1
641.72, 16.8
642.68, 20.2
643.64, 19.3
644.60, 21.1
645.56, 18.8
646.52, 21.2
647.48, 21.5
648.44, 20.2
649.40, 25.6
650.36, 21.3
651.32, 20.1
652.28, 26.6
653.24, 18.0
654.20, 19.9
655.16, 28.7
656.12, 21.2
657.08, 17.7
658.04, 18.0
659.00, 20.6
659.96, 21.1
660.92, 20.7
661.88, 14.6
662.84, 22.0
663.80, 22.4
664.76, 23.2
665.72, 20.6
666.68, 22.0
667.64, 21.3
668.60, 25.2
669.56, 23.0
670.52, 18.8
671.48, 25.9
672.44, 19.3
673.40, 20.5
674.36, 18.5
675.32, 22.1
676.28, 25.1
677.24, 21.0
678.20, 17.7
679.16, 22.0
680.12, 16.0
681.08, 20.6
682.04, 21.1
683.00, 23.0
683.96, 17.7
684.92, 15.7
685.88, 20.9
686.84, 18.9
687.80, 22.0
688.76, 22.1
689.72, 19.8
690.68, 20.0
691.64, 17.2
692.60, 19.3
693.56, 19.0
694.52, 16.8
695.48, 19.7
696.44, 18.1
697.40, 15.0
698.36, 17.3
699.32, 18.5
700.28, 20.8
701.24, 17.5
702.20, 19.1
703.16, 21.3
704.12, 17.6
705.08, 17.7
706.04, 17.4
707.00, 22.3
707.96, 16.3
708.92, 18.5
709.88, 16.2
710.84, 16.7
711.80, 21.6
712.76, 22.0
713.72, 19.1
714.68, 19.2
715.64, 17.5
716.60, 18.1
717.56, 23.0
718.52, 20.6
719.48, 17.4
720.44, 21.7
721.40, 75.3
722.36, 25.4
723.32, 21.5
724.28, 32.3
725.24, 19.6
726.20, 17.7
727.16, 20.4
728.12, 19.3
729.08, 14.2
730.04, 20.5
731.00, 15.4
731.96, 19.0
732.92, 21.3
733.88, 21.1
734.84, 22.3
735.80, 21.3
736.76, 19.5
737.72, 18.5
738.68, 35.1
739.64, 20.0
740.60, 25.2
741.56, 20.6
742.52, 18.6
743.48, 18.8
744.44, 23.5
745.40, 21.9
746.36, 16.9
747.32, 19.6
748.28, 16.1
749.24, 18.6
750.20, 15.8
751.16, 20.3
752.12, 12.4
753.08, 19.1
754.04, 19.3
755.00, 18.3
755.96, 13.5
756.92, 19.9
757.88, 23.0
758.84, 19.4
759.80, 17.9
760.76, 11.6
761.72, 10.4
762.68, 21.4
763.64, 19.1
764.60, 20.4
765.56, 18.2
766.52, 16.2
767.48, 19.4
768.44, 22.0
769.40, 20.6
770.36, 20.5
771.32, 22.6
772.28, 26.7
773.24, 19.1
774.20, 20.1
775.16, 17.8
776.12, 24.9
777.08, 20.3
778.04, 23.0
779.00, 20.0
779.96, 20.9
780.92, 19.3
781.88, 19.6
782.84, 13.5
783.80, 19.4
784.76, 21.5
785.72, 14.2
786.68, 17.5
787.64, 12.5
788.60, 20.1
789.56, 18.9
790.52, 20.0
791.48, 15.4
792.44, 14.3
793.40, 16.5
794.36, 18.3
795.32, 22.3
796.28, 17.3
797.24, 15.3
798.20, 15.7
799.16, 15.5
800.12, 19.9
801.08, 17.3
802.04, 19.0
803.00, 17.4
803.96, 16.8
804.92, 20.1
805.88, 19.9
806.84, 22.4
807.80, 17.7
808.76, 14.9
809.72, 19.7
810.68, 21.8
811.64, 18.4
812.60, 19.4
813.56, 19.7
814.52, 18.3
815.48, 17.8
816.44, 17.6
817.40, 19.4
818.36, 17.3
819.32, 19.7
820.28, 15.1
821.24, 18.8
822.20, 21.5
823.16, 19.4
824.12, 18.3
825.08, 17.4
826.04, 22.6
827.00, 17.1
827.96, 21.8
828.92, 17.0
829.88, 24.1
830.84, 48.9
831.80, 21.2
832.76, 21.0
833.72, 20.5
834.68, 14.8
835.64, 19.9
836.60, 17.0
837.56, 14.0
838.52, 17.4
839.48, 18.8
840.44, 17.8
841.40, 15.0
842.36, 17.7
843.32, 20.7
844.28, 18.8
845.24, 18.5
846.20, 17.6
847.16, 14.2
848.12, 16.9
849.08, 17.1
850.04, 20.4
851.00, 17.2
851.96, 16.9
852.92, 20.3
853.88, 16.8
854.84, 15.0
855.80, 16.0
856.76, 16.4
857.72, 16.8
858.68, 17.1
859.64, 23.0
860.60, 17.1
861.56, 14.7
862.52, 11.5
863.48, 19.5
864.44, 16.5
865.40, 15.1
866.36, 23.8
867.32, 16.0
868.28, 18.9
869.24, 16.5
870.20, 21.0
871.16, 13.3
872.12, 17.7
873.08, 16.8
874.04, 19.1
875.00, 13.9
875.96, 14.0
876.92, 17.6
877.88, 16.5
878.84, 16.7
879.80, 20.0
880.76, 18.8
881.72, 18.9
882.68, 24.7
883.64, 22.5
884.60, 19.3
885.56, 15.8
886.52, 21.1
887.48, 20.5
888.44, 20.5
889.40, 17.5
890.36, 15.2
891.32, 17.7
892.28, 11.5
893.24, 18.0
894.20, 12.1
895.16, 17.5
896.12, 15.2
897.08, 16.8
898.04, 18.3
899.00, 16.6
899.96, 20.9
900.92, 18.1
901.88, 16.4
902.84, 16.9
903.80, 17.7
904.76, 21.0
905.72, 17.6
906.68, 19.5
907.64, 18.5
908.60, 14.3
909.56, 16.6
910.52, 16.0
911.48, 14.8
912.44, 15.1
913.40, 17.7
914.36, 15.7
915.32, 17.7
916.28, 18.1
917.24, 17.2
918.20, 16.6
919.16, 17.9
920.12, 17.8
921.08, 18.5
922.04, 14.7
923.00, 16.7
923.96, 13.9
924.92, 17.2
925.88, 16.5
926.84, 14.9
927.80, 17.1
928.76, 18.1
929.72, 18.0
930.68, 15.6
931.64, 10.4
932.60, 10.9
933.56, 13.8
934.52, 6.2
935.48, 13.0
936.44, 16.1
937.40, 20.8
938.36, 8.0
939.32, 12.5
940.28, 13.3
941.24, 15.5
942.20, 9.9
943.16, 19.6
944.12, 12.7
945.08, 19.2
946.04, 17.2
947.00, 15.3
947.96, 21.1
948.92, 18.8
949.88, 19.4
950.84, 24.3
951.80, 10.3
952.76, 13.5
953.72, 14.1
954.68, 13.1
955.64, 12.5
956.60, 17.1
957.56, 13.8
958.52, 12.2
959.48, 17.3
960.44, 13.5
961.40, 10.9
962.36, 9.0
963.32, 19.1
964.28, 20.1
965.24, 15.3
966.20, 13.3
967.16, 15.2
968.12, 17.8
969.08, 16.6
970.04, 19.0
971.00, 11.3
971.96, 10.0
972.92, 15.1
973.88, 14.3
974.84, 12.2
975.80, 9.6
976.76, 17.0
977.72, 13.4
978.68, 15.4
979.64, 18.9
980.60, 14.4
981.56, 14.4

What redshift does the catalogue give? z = 0.099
